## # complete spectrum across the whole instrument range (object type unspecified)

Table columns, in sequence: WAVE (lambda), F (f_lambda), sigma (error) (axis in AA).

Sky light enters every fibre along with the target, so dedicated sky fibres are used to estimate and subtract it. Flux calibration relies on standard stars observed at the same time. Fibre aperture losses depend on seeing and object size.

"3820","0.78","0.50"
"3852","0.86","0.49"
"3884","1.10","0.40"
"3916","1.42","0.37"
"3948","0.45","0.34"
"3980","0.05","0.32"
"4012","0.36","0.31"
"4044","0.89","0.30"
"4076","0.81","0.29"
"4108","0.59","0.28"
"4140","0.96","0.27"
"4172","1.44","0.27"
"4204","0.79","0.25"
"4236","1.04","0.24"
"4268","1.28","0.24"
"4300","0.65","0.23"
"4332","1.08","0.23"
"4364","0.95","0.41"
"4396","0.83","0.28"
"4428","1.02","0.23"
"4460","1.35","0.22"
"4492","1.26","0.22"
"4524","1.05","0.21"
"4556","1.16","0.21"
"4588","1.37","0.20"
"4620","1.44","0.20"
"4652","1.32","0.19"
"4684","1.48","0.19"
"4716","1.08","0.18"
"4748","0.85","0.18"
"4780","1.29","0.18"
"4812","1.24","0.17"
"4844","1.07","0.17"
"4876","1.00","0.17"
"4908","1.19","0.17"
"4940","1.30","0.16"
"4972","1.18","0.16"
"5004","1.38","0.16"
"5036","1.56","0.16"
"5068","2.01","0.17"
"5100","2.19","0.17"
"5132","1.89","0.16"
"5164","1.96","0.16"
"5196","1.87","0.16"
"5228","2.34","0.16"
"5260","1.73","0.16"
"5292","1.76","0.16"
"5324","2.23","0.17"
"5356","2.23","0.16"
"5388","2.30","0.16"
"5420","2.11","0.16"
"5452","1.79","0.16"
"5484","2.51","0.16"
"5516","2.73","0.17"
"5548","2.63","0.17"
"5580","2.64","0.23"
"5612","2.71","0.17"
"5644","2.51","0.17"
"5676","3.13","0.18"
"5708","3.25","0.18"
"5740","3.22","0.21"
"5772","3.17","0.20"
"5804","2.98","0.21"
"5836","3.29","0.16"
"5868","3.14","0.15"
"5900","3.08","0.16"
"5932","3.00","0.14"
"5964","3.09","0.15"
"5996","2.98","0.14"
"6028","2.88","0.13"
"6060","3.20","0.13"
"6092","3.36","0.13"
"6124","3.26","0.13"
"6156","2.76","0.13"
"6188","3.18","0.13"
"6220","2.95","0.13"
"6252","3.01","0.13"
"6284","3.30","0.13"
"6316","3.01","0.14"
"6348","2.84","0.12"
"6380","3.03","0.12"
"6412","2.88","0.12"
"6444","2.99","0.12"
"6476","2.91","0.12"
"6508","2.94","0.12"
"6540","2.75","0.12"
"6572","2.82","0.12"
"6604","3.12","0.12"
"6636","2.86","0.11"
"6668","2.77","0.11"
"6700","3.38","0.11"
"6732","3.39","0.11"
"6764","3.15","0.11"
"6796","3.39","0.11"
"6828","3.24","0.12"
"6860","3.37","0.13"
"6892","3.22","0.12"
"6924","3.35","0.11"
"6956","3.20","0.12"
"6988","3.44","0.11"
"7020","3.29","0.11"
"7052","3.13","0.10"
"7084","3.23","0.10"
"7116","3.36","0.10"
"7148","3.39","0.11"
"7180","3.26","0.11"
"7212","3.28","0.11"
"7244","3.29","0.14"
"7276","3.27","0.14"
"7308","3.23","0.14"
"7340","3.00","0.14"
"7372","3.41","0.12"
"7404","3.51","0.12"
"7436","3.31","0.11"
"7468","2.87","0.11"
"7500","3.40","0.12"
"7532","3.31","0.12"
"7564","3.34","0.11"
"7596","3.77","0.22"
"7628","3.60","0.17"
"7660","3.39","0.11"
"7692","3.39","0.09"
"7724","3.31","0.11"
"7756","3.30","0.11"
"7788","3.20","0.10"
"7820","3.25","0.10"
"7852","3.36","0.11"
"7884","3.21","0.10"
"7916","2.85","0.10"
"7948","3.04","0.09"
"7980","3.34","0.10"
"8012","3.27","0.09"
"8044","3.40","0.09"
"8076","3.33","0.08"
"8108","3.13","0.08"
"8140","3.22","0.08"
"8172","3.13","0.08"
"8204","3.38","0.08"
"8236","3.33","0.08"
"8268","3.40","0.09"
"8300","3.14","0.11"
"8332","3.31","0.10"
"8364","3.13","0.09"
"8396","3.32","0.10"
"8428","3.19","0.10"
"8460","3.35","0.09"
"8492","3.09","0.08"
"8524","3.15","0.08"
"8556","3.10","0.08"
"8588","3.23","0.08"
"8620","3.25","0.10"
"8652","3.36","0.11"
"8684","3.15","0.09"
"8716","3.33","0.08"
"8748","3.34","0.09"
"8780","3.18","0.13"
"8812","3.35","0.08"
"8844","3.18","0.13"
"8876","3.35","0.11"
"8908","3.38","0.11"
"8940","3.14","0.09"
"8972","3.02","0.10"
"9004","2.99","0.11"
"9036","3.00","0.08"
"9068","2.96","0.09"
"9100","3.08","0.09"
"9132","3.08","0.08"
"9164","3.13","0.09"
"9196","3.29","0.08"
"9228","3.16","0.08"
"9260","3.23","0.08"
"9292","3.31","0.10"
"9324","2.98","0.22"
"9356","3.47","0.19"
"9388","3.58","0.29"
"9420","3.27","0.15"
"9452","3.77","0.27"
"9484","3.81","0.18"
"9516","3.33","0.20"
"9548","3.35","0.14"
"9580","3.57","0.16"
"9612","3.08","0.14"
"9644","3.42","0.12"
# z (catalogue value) 0.27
